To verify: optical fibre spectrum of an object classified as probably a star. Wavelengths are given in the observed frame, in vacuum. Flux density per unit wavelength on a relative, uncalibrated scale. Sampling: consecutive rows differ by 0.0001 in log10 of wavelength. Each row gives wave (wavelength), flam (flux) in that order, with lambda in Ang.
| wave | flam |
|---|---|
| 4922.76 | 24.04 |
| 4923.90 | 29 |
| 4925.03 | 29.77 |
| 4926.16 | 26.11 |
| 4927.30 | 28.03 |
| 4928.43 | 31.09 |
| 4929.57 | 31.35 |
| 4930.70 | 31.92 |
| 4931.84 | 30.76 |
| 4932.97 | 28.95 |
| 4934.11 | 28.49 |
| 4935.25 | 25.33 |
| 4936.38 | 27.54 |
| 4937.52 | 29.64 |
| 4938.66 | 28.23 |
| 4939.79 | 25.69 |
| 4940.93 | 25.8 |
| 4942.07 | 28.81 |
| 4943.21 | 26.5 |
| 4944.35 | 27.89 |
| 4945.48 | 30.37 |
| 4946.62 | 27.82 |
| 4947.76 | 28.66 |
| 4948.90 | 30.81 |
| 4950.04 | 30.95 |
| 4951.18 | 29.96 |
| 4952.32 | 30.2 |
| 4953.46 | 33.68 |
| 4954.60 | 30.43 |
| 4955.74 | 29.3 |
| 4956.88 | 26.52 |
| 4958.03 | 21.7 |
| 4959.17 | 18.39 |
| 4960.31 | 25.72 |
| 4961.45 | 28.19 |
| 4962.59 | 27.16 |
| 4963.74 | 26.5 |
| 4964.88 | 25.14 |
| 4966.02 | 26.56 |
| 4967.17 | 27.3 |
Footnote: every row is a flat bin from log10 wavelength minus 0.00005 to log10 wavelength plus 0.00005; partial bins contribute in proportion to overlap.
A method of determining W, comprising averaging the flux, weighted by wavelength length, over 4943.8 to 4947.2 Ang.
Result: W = 28.8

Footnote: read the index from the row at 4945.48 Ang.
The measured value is 30.37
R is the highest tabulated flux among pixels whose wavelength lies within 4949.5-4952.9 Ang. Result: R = 30.95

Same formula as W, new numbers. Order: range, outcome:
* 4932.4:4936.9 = 27.6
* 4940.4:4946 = 27.9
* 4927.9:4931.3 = 31.4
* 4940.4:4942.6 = 27.3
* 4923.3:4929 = 28.8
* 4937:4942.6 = 27.6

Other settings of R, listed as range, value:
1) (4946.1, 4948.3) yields 28.66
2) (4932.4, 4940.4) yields 29.64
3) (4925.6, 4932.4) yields 31.92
